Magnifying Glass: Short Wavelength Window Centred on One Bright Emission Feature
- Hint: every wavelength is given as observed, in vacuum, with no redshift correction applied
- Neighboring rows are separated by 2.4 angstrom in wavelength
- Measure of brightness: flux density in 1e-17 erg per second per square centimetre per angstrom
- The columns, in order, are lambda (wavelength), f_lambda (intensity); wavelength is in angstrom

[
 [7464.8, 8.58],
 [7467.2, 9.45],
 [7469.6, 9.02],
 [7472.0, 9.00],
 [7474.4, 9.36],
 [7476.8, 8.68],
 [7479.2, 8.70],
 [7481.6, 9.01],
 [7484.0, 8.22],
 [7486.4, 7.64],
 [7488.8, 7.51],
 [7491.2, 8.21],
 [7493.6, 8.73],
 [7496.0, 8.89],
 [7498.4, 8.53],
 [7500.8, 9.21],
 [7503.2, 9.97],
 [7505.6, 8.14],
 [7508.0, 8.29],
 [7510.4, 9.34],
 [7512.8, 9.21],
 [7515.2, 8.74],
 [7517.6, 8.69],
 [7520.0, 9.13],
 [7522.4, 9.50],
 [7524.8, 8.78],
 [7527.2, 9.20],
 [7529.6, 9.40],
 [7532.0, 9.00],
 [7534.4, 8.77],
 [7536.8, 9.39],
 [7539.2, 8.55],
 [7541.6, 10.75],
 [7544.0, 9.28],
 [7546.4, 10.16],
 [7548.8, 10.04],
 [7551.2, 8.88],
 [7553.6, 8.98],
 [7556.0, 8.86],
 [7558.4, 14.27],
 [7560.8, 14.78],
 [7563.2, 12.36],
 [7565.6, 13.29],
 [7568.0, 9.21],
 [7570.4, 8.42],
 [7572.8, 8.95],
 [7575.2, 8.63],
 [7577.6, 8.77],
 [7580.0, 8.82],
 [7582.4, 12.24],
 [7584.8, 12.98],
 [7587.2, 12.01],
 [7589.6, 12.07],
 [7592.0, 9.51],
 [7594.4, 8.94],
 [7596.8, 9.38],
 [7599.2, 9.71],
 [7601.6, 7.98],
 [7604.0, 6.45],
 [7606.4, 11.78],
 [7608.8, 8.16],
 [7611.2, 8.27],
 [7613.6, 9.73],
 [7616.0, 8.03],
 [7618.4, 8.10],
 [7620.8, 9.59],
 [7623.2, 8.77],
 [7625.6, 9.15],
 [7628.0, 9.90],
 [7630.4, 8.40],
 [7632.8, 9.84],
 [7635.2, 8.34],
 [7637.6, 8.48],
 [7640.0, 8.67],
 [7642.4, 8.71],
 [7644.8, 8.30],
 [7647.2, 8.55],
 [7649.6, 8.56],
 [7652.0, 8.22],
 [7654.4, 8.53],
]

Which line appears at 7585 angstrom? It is [N II]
